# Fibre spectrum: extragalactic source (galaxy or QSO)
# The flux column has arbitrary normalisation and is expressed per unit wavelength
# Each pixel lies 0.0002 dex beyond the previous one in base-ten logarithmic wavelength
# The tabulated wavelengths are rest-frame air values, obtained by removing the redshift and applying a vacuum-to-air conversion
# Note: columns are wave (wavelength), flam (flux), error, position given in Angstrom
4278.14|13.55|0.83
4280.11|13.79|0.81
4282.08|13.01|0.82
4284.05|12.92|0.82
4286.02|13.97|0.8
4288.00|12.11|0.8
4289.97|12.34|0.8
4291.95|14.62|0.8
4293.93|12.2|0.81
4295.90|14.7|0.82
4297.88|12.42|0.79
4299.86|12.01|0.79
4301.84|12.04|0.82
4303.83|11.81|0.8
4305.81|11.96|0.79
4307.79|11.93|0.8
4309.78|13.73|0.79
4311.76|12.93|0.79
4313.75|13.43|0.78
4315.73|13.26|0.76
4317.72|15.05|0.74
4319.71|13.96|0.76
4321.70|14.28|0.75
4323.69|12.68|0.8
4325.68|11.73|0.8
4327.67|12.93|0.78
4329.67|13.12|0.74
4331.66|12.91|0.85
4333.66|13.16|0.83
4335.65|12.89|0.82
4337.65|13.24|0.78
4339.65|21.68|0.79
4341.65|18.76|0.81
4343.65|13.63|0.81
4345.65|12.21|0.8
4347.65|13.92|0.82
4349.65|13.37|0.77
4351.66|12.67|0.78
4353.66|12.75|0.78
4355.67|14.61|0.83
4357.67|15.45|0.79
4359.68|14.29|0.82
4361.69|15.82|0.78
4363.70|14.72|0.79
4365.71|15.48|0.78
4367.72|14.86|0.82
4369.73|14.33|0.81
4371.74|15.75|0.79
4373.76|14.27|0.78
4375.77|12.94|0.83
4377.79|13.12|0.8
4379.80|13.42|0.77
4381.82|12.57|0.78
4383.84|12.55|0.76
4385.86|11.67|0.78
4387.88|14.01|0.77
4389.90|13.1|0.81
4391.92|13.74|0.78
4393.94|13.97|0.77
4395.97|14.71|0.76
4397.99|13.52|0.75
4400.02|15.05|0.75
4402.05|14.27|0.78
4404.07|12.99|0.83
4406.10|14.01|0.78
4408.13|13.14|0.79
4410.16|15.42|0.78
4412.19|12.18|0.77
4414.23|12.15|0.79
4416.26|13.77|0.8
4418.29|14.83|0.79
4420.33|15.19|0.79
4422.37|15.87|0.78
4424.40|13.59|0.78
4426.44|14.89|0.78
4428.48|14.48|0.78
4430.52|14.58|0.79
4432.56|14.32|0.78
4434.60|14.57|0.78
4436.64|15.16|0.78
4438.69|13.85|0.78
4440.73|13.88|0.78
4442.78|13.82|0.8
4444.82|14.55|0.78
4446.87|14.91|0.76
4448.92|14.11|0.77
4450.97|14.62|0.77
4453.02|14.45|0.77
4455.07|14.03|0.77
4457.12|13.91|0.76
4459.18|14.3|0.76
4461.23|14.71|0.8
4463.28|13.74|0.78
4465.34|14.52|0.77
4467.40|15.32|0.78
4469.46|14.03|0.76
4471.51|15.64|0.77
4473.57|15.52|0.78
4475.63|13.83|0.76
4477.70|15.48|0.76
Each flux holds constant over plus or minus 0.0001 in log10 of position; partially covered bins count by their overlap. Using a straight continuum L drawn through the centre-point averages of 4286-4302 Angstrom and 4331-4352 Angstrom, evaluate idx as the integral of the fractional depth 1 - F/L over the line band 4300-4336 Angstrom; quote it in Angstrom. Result 1.9 Angstrom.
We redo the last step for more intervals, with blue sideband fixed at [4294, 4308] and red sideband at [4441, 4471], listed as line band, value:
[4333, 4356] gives -2.57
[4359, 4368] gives -1.27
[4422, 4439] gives -0.63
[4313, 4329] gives -0.93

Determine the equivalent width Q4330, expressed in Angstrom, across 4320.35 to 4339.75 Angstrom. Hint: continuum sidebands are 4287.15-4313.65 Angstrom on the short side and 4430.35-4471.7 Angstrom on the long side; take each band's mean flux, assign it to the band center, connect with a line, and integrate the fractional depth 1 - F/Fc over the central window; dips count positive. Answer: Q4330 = -0.69 Angstrom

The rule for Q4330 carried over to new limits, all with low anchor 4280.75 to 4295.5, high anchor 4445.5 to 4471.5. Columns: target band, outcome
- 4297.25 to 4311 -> 1.0 Angstrom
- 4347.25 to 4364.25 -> -0.7 Angstrom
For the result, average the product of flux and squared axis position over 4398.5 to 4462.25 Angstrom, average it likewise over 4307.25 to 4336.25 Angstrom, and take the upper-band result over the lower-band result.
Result 1.1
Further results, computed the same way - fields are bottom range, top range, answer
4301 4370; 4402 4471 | 1.08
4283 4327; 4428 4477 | 1.19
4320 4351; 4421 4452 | 1.08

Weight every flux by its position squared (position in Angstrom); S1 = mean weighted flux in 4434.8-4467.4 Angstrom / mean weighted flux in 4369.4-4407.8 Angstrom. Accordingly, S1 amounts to 1.08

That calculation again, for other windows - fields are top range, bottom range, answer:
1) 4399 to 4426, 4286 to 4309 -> 1.17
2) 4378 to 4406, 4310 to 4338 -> 1.05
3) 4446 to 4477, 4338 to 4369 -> 1.02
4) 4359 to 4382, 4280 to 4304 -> 1.15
